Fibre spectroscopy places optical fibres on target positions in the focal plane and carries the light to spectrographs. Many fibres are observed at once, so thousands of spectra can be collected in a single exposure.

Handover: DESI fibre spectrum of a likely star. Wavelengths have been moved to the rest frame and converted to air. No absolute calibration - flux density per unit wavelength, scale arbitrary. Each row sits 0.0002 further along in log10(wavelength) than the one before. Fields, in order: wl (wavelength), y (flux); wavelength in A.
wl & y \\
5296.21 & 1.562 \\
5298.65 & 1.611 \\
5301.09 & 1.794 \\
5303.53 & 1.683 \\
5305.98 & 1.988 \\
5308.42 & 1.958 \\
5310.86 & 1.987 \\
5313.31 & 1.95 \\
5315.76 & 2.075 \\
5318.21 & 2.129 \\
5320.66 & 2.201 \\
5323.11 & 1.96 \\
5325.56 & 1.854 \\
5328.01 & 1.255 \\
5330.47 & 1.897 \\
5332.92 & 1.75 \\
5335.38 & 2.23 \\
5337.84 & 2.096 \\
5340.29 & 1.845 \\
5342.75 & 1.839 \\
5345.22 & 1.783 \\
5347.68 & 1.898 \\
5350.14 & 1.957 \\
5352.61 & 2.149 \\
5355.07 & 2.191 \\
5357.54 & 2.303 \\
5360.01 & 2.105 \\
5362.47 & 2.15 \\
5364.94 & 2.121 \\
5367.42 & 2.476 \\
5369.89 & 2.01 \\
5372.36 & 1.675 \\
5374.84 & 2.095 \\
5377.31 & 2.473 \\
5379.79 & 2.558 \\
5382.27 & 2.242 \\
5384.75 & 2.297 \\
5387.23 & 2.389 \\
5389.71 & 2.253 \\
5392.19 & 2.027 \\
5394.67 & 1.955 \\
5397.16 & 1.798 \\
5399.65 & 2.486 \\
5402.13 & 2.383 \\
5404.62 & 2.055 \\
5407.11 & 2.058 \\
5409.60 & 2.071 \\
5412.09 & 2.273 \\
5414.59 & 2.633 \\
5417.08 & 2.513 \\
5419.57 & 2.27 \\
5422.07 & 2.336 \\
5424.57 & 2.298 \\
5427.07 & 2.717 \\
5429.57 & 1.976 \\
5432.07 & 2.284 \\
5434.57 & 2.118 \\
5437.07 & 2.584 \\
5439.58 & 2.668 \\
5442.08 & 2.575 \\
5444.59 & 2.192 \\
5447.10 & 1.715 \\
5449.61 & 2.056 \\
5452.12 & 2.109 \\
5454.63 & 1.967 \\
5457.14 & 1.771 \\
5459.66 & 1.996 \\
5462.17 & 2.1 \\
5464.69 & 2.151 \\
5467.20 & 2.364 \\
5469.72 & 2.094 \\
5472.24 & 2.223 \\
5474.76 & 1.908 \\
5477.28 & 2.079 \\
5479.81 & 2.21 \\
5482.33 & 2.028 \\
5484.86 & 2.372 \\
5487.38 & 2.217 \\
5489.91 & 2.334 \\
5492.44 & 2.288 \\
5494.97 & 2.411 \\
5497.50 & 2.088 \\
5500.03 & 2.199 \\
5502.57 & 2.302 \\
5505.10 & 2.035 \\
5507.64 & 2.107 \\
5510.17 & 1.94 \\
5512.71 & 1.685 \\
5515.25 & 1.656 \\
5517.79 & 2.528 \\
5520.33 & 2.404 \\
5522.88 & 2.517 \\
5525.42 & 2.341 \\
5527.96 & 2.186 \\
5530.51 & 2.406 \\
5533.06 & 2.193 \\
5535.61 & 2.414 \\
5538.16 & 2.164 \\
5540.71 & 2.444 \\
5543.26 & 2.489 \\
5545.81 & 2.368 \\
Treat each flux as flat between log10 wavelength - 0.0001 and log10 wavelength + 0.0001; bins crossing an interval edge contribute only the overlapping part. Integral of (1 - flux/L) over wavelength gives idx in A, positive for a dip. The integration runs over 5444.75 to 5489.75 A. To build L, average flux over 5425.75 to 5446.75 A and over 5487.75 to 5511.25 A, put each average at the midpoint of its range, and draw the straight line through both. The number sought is 3.69 A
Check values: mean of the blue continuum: 2.36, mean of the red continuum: 2.19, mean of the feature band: 2.09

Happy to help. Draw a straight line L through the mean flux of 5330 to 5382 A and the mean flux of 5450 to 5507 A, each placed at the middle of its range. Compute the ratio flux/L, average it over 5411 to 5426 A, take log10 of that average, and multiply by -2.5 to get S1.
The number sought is -0.13 mag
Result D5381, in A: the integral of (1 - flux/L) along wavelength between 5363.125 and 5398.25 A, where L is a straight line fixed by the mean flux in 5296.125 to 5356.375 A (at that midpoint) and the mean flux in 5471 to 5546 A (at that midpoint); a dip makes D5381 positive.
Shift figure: -2.9 A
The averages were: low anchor 1.91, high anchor 2.22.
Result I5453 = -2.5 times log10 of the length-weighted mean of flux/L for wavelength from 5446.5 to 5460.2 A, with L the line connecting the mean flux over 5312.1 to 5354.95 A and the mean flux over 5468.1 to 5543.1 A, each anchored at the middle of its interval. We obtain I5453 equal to 0.097 mag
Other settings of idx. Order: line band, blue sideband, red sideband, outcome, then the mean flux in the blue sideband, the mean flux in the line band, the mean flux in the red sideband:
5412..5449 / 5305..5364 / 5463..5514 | -4.49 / 1.98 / 2.34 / 2.15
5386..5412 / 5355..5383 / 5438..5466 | 0.23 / 2.2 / 2.15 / 2.12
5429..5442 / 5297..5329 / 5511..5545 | -1.67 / 1.88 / 2.37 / 2.26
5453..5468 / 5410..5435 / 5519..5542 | 1.86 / 2.34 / 2.05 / 2.34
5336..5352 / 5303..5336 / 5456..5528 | 0.25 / 1.92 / 1.92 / 2.16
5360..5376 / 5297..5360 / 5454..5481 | -0.91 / 1.94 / 2.09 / 2.08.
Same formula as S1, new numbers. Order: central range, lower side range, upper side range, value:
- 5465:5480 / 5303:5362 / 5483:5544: 0.02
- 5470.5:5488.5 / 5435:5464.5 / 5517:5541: 0.04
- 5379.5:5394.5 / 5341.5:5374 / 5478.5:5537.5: -0.09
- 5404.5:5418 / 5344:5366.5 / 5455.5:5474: -0.10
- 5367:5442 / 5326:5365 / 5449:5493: -0.11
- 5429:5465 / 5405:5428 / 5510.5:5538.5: 0.07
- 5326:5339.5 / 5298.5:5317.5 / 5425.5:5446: 0.08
